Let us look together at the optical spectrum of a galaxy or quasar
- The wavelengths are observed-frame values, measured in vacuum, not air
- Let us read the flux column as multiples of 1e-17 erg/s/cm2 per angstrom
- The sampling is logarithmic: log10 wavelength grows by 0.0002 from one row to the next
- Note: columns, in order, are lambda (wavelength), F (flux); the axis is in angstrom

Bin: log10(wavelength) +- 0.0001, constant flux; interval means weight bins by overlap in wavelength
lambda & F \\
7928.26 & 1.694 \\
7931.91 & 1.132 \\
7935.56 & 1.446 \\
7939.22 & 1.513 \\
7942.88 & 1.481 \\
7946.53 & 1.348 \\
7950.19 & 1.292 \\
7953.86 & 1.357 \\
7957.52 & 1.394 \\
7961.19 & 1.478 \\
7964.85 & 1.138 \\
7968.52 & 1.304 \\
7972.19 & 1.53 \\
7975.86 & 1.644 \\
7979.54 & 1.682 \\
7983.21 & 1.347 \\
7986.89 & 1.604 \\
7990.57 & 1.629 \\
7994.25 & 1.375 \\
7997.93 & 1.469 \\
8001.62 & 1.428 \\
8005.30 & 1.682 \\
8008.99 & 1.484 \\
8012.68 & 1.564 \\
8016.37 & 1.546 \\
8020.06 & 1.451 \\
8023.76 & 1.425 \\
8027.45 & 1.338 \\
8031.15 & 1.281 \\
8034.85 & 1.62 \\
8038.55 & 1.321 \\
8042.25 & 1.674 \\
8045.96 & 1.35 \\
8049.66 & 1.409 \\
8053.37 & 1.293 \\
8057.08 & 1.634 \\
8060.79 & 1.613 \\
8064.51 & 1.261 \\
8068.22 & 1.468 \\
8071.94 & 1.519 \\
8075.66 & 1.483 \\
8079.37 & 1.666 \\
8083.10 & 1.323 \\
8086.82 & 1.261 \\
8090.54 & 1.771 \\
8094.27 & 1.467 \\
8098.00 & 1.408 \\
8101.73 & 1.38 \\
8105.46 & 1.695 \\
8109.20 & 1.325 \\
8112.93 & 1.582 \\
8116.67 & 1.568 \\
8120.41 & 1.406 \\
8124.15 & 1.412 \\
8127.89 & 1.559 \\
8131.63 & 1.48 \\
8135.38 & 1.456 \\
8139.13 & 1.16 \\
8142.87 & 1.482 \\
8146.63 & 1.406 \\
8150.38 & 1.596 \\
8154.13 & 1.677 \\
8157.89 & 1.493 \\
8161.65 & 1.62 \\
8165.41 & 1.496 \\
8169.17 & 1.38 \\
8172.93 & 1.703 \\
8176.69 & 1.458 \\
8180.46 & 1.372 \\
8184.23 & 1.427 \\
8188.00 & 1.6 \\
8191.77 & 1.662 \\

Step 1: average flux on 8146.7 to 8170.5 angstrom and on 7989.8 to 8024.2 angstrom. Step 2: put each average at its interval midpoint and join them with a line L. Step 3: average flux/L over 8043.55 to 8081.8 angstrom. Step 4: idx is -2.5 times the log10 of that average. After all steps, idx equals 0.03 mag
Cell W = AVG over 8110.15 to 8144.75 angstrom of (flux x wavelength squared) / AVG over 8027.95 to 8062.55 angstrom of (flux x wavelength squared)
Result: 1.01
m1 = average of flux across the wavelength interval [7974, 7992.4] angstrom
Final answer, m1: 1.58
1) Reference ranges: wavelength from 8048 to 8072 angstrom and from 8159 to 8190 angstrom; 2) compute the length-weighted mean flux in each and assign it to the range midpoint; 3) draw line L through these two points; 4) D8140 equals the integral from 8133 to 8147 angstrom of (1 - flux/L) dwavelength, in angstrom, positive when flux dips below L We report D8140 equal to 1.1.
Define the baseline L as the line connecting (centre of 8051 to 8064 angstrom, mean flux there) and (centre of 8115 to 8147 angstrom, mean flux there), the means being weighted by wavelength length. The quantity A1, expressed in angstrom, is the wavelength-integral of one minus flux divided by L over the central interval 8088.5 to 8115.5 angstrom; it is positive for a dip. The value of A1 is -1.2 angstrom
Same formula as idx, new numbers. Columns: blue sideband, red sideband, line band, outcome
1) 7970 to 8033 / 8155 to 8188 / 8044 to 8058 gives 0.068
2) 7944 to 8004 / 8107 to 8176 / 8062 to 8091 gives 0.010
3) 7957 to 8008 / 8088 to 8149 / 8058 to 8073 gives 0.002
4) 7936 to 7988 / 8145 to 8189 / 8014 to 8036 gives 0.014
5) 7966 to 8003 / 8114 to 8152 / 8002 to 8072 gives 0.009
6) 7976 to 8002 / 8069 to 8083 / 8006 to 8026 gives 0.012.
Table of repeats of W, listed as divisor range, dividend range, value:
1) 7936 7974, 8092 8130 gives 1.11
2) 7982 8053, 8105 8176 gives 1.05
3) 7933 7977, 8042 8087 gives 1.07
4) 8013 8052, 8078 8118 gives 1.05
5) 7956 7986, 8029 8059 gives 1.02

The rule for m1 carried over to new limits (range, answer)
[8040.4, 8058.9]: 1.47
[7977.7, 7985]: 1.52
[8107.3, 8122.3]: 1.47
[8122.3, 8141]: 1.41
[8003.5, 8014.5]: 1.58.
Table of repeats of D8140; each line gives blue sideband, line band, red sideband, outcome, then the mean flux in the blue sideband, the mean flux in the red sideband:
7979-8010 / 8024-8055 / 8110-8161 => 1.9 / 1.52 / 1.48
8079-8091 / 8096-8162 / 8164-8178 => 0.2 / 1.45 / 1.51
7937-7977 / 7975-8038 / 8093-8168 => -3.2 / 1.4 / 1.48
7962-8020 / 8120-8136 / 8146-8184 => 0.5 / 1.49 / 1.52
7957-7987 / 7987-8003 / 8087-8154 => -0.4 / 1.45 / 1.48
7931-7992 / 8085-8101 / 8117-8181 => 0.0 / 1.43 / 1.48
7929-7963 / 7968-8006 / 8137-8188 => -3.0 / 1.39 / 1.49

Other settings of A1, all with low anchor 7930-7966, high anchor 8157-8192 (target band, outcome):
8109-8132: -0.1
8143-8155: -0.3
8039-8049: -0.3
